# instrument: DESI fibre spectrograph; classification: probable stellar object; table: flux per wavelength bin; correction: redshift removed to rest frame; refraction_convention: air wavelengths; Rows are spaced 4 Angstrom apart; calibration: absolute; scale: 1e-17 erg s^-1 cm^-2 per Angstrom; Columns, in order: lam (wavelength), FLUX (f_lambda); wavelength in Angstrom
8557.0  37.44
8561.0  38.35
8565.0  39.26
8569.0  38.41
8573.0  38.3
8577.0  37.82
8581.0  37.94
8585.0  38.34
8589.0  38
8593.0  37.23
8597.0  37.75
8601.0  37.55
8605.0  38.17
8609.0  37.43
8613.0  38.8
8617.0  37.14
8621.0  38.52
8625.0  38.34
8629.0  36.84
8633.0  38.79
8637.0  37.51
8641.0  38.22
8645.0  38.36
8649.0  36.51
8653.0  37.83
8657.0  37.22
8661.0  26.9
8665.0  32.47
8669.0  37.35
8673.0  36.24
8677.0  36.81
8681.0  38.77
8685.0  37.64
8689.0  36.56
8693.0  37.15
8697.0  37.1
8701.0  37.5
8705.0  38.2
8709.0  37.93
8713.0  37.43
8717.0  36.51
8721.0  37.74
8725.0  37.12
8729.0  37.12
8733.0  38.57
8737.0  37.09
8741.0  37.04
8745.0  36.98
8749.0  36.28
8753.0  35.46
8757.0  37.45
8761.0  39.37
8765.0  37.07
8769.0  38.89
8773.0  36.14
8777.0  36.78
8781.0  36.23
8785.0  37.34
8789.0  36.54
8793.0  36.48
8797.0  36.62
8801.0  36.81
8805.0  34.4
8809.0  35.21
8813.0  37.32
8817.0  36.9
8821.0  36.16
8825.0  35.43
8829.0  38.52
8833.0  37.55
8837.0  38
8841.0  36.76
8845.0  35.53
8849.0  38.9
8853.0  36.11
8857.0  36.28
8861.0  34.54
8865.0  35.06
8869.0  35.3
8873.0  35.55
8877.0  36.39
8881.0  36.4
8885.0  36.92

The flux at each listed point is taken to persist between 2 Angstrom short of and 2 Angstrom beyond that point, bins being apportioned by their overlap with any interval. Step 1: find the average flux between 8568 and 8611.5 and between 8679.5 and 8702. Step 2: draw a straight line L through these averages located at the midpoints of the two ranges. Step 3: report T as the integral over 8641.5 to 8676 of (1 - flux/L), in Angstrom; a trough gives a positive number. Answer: 1.9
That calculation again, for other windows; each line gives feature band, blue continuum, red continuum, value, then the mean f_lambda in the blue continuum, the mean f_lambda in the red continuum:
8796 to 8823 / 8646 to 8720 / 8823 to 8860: 0.5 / 36.5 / 36.9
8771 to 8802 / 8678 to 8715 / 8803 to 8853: 0.3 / 37.6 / 36.7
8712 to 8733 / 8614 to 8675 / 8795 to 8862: -0.4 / 36.6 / 36.6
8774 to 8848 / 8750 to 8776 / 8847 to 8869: 0.2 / 37.3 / 36.1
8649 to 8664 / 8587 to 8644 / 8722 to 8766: 1.4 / 37.9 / 37.2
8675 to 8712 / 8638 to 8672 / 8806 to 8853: -1.6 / 35.7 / 36.8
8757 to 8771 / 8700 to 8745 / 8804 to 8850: -0.4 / 37.5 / 36.7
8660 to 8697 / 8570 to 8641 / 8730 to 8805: 1.6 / 37.9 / 37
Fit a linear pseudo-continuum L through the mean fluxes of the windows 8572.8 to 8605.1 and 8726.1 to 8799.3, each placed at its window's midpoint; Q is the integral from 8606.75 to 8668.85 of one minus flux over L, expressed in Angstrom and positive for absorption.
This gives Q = 1.5 Angstrom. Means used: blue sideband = 37.9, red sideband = 37.1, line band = 36.7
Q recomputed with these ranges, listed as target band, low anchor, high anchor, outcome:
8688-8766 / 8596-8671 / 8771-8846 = -1.18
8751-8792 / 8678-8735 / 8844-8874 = -0.30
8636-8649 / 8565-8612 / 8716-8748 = -0.04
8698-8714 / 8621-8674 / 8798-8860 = -0.55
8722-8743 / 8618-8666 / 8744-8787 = -0.26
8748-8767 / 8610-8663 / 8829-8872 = -0.24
